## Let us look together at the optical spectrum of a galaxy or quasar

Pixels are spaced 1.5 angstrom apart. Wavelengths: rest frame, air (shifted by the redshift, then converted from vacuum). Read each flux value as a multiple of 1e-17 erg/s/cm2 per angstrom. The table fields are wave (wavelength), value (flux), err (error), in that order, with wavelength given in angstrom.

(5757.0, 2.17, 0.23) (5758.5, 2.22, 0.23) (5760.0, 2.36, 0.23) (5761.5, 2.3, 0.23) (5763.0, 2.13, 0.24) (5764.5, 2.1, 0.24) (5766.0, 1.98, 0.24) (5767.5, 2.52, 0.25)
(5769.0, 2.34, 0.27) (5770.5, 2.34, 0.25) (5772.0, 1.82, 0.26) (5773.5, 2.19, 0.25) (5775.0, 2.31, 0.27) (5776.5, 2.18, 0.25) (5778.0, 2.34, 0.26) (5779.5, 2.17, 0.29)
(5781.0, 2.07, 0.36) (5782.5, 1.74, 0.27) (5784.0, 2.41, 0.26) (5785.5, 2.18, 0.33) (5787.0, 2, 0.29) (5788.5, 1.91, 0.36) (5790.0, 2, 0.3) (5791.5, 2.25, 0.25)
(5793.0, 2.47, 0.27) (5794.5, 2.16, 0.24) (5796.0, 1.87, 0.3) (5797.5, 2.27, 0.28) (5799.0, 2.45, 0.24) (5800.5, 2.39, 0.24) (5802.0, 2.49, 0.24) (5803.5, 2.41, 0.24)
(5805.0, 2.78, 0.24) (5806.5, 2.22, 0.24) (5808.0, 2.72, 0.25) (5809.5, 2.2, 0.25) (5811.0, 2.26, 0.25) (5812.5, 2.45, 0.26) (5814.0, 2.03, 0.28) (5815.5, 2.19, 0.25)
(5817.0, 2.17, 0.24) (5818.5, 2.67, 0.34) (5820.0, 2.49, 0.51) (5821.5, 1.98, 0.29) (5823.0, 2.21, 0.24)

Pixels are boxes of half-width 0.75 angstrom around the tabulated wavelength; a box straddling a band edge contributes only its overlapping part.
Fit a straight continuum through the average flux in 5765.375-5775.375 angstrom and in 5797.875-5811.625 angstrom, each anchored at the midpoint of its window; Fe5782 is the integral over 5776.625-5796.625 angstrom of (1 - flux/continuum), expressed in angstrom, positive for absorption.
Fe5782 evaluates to 1.7 angstrom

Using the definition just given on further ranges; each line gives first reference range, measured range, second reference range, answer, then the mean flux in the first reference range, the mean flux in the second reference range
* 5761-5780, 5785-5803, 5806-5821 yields 0.57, 2.21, 2.34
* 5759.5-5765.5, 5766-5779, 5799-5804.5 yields 0.17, 2.21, 2.45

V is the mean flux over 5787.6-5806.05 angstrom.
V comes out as 2.28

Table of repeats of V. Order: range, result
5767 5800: 2.18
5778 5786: 2.13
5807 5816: 2.31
